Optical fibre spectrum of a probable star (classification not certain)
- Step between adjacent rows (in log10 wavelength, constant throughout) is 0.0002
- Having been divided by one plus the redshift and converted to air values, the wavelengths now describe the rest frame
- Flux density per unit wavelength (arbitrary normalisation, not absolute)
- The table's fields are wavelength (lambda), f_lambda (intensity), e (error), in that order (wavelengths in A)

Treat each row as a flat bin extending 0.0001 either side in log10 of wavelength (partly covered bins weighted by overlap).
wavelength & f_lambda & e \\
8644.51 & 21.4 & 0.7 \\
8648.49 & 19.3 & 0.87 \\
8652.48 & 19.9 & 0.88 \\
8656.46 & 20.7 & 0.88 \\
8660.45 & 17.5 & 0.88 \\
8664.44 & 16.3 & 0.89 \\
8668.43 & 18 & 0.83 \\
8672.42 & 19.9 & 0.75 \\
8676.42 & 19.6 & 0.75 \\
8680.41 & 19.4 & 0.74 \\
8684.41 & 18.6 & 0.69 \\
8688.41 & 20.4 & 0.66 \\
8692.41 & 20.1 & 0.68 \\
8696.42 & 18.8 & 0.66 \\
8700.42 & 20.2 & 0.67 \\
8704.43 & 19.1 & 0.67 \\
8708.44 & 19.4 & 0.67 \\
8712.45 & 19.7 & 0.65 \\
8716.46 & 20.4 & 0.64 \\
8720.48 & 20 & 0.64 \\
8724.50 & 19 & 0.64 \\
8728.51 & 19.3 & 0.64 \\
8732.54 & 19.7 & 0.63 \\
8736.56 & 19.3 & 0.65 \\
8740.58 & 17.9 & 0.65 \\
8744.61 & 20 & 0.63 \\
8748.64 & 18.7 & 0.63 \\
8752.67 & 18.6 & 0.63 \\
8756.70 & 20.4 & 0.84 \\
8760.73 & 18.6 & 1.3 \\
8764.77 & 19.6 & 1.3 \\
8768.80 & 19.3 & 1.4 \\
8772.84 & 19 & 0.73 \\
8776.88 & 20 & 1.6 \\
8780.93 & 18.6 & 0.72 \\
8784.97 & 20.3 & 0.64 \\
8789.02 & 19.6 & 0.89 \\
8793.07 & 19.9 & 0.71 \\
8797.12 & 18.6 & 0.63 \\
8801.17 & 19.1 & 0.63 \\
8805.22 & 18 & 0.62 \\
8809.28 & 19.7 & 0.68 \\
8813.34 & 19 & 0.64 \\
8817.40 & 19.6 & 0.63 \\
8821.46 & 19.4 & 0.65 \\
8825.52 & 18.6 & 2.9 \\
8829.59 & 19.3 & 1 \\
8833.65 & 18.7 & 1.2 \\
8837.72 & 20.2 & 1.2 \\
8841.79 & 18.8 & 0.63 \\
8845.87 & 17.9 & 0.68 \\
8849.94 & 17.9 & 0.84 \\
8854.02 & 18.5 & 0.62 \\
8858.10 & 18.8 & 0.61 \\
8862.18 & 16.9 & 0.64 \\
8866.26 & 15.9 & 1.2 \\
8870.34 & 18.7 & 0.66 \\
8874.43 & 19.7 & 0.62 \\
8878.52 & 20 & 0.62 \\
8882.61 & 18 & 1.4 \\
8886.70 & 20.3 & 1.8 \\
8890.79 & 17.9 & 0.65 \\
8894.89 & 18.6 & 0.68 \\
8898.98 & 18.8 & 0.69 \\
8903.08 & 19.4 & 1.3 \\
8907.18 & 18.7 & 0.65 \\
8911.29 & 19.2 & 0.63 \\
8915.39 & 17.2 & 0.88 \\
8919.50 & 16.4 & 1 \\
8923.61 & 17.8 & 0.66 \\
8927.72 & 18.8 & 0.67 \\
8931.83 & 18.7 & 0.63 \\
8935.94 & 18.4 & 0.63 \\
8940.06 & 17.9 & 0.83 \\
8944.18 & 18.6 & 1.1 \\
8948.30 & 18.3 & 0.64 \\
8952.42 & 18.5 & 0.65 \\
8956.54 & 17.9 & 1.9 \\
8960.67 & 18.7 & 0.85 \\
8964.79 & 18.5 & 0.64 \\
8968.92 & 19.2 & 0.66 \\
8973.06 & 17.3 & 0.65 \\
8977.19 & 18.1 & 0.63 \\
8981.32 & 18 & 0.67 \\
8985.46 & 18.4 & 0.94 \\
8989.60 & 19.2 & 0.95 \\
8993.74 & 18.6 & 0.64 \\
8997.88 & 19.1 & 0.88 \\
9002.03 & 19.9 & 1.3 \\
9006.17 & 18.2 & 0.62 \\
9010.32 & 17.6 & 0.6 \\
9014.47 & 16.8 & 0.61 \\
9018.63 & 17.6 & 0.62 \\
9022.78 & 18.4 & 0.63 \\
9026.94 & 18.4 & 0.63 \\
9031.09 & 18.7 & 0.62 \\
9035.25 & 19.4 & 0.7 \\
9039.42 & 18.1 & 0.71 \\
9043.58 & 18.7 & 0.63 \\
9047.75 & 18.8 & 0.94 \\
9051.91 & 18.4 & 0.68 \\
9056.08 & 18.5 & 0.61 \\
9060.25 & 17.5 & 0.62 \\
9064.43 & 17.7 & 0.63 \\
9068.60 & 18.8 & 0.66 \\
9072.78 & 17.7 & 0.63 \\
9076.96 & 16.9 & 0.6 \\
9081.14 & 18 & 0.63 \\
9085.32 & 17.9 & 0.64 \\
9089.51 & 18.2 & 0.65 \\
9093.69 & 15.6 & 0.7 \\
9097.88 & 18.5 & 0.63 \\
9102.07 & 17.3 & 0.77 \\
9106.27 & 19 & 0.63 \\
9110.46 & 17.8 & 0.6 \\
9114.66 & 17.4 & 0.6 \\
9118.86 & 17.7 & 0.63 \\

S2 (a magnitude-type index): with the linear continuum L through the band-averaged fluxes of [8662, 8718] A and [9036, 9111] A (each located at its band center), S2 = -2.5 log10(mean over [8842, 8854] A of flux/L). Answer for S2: 0.04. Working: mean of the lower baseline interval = 19.3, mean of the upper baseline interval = 18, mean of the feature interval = 18.1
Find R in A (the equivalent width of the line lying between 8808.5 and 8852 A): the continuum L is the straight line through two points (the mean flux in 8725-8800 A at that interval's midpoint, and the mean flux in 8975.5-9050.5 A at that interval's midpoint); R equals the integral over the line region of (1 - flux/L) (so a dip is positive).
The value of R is 0.2 A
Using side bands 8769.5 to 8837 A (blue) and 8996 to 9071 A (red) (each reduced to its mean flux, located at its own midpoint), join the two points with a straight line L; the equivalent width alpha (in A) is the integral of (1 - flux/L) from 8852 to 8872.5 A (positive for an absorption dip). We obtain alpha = 1.3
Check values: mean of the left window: 19.2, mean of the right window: 18.4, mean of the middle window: 17.8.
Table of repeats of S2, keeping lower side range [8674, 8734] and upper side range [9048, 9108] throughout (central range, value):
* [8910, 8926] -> 0.060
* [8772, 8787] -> -0.015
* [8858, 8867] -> 0.110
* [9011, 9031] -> 0.016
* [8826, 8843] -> -0.013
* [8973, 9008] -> -0.020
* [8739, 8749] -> 0.027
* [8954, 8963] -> 0.005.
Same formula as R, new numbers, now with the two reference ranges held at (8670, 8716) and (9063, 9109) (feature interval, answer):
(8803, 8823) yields -0.11 A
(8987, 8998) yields -0.43 A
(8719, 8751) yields 0.28 A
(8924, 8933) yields -0.04 A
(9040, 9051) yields -0.40 A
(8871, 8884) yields -0.35 A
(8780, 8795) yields -0.41 A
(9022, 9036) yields -0.50 A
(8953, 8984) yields 0.11 A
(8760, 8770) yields 0.01 A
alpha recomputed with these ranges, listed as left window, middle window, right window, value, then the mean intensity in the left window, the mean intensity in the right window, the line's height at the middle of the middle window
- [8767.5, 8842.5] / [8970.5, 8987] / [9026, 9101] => 0.44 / 19.3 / 18.1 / 18.5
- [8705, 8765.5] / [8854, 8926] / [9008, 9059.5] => 1.59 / 19.4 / 18.3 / 18.8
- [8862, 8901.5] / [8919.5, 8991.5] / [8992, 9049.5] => 0.74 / 18.6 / 18.4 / 18.5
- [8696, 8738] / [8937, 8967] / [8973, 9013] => 0.47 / 19.6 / 18.5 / 18.6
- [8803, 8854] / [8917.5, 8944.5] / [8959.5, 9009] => 0.92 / 18.9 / 18.6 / 18.7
